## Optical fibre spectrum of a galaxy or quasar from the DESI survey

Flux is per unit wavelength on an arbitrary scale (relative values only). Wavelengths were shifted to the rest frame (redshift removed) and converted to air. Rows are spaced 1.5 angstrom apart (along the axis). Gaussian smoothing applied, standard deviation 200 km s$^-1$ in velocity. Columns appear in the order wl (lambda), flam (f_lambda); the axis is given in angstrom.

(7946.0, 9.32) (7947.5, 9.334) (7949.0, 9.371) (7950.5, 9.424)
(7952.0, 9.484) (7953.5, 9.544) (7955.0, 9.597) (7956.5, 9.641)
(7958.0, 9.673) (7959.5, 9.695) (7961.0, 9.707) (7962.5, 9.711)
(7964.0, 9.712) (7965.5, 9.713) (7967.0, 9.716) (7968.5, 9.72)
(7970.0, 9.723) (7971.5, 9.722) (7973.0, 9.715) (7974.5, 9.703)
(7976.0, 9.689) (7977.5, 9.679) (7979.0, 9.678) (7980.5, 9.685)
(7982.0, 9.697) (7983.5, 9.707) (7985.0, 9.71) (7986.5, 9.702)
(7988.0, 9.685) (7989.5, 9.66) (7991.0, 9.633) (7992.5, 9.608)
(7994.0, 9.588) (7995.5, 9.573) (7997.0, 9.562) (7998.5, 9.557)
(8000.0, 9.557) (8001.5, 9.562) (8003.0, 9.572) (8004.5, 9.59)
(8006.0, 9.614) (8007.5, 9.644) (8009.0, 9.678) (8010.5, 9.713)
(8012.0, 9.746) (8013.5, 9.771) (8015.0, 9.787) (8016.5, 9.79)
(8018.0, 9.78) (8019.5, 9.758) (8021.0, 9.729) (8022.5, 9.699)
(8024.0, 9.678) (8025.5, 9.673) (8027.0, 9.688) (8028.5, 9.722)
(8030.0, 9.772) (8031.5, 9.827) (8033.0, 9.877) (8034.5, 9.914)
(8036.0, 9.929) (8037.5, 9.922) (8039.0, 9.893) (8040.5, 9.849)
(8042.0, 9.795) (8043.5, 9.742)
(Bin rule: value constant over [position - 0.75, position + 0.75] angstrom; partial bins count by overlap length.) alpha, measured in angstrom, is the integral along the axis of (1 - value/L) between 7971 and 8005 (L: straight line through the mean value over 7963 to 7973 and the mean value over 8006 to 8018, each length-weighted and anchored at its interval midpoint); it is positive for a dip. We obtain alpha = 0.27 angstrom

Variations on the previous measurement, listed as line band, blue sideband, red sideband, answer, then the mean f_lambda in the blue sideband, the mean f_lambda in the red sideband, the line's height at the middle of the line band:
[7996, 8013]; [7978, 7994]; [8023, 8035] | 0.16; 9.67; 9.76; 9.71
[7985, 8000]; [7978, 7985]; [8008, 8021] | 0.14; 9.69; 9.75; 9.71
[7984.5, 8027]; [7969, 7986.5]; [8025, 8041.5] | 0.43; 9.7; 9.83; 9.76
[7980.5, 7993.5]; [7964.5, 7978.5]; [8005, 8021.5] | 0.05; 9.71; 9.73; 9.71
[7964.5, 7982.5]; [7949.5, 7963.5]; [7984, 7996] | -0.14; 9.61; 9.65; 9.63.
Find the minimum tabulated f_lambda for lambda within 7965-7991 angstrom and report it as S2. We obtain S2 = 9.633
